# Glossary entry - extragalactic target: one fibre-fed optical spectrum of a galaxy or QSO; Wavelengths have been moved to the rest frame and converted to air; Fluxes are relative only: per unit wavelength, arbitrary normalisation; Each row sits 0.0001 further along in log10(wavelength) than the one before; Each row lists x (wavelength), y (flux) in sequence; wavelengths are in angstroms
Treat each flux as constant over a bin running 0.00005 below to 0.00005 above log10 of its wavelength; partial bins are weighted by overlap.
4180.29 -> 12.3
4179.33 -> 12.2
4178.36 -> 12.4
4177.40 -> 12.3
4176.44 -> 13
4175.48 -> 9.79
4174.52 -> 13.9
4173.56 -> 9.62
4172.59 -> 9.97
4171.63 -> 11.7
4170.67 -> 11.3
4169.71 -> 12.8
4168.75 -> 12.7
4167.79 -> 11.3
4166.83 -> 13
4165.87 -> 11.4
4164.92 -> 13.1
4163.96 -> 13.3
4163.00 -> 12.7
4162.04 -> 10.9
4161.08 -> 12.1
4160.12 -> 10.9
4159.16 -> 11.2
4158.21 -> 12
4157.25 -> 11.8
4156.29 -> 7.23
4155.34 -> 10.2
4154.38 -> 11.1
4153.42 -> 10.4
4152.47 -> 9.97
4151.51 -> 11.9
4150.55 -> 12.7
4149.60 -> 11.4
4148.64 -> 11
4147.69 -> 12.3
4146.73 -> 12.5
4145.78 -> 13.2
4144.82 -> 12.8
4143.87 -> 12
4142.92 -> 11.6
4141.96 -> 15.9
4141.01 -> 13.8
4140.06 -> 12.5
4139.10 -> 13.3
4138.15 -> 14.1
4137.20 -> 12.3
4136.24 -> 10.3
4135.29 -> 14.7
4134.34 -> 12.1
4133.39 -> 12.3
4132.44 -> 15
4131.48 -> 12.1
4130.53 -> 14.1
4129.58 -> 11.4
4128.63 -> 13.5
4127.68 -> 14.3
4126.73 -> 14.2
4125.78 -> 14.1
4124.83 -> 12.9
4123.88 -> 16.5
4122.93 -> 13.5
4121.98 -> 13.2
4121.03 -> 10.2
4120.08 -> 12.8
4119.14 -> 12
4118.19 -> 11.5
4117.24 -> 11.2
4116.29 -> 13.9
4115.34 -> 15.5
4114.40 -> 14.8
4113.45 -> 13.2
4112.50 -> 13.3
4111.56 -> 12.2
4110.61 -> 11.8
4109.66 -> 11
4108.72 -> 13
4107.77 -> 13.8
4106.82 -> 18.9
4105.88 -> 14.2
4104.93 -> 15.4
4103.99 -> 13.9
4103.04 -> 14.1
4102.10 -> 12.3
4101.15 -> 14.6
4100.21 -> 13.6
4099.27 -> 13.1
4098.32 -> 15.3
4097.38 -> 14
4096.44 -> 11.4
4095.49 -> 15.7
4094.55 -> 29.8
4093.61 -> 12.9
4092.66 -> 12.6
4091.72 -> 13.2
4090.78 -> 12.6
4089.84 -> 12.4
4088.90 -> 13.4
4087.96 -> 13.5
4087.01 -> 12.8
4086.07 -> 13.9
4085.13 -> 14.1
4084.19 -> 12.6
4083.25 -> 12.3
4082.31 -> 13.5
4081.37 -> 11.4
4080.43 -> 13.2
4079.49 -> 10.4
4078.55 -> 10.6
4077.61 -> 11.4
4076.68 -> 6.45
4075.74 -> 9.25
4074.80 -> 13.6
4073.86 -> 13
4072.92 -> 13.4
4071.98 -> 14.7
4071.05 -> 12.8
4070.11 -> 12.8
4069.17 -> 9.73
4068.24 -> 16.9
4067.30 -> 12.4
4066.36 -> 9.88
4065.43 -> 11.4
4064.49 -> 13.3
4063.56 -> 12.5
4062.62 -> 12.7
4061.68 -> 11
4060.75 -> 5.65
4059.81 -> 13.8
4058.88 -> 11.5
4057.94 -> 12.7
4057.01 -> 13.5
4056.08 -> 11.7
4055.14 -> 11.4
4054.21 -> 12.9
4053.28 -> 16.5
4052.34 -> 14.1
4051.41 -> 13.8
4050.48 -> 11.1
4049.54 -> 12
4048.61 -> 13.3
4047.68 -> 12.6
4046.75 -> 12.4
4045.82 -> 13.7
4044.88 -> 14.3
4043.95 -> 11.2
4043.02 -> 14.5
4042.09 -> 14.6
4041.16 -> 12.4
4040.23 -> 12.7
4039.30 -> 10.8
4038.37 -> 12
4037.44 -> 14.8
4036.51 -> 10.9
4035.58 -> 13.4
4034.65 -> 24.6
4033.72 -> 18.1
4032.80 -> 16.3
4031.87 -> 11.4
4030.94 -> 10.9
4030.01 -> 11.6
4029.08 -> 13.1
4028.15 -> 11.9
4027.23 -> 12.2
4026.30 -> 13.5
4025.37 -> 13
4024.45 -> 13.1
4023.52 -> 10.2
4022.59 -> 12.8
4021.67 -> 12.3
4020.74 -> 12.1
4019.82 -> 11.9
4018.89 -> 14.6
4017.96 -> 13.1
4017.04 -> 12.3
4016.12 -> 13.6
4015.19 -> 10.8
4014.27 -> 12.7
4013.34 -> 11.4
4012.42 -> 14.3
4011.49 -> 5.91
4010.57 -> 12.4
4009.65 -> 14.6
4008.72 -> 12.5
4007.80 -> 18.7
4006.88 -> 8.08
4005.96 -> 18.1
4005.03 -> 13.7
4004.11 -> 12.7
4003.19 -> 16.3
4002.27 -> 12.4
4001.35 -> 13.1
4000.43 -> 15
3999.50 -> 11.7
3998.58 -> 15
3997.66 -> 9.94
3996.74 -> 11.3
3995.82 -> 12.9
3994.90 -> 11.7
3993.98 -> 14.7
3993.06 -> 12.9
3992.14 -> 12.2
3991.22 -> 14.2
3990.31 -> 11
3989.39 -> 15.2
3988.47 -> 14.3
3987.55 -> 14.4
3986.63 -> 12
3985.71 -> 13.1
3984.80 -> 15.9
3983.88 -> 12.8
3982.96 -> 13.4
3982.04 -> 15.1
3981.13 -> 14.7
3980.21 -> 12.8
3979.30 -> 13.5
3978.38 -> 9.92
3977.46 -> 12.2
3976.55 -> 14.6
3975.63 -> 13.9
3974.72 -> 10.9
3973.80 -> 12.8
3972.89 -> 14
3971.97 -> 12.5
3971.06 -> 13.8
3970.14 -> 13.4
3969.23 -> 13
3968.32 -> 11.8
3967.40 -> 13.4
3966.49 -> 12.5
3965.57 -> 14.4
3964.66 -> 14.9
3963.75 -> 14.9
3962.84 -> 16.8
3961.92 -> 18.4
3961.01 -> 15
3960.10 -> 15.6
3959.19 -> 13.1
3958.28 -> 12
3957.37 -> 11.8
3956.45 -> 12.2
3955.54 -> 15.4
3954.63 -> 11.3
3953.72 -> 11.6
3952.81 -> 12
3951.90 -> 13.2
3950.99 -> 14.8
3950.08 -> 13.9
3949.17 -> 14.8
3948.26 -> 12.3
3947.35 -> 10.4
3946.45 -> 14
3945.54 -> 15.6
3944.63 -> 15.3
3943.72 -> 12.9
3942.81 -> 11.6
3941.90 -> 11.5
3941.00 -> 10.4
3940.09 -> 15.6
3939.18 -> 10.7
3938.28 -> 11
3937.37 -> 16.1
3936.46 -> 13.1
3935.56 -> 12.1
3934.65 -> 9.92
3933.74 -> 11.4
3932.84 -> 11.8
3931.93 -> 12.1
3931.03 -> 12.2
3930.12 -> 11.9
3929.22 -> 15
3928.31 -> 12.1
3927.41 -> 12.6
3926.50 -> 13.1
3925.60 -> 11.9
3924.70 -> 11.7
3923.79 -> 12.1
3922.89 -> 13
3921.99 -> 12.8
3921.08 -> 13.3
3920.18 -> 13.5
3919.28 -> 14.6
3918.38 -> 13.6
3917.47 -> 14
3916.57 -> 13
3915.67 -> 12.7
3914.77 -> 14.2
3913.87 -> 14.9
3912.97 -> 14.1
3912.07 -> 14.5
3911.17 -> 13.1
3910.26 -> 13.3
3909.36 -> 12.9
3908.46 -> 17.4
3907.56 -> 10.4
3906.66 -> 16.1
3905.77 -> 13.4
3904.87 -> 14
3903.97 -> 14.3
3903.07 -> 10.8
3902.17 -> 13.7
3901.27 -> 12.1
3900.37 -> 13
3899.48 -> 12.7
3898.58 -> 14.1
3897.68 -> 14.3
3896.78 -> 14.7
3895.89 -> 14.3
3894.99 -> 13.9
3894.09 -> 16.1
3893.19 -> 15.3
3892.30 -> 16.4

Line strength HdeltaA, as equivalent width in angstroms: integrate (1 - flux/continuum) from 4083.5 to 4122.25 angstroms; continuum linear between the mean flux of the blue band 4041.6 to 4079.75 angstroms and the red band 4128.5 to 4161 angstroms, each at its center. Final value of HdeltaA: -4.7 angstroms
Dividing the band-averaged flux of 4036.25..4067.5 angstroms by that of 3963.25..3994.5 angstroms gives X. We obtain 0.9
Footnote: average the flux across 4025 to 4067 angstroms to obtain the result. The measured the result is 12.9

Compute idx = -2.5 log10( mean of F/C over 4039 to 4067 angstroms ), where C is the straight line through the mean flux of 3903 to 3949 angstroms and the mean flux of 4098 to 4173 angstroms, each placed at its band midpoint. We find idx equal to 0.032 mag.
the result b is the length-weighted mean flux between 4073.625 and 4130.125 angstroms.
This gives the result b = 13.3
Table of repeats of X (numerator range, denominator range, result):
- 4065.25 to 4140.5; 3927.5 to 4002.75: 1.00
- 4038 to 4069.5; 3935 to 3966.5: 0.93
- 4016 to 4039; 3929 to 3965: 1.01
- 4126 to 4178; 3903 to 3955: 0.93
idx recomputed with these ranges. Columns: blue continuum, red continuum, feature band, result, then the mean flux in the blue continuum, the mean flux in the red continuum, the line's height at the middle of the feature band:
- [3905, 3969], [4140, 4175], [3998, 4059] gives -0.04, 13.3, 11.8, 12.7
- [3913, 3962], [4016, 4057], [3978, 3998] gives 0.00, 13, 13.2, 13.1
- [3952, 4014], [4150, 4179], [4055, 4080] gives 0.06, 13.3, 11.6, 12.5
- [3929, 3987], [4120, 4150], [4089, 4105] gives -0.11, 13.2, 13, 13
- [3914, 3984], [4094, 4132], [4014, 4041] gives 0.03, 13.2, 13.9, 13.5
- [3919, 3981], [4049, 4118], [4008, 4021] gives 0.05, 13.1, 13.1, 13.1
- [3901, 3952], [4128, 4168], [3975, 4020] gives -0.03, 13.1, 12.2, 12.8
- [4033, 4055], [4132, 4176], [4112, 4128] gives -0.07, 13.8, 12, 12.5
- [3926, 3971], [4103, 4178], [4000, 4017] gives -0.01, 13.2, 12.6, 13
